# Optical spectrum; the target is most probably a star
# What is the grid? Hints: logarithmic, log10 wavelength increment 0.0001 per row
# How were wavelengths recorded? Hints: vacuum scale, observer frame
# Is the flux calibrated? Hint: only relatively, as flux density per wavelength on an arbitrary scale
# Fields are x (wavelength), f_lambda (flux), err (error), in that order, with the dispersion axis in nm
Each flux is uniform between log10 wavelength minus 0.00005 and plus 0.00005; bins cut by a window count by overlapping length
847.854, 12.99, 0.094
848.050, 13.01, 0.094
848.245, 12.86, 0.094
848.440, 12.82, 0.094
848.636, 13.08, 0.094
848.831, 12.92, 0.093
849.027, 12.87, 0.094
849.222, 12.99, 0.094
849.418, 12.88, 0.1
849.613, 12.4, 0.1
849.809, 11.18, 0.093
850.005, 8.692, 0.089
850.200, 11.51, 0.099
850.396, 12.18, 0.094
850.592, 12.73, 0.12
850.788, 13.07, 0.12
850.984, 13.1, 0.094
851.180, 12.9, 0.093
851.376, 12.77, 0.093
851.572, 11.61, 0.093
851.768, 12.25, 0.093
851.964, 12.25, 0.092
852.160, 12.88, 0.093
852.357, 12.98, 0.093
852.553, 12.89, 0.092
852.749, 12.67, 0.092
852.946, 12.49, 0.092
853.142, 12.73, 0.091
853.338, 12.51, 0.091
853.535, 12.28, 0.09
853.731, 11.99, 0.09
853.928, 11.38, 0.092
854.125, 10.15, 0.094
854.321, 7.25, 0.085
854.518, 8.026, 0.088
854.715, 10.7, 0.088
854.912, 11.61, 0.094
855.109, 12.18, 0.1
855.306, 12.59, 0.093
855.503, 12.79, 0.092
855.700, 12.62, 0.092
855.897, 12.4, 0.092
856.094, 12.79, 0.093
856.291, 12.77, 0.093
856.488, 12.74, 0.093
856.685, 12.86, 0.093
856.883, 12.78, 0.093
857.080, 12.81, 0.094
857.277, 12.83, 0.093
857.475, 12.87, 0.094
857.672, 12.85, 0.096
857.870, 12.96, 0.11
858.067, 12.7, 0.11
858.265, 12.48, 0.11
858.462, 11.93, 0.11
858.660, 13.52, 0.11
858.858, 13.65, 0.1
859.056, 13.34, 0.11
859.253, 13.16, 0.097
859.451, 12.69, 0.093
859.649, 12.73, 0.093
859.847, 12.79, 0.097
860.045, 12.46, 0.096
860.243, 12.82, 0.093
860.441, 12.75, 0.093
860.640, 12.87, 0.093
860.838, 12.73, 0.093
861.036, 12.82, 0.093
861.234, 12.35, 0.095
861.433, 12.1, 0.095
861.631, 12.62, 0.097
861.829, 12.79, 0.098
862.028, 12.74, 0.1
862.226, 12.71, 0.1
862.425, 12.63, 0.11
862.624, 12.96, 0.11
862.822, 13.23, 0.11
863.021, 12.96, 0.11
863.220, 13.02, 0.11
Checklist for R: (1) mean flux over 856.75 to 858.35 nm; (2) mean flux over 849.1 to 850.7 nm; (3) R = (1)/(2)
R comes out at 1.08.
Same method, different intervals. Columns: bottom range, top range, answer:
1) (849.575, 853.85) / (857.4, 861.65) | 1.04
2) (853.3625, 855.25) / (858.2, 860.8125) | 1.20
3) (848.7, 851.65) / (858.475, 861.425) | 1.05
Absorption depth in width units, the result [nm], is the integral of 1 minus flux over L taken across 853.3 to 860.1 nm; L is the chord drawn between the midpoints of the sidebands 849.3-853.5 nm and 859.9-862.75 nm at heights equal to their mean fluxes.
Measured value 0.15 nm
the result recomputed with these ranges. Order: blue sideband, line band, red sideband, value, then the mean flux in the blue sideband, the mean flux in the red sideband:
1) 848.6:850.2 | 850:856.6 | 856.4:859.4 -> 0.231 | 12.1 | 12.9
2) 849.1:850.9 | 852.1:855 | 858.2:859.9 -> 0.203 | 12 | 12.9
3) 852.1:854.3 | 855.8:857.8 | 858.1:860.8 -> -0.040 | 12.1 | 12.9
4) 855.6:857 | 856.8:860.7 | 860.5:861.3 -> -0.043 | 12.7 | 12.7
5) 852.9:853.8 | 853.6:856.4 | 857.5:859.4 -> 0.268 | 12.4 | 12.9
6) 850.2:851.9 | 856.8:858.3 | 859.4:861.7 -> -0.024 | 12.5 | 12.6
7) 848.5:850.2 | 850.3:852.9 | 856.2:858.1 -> -0.068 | 12.1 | 12.8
